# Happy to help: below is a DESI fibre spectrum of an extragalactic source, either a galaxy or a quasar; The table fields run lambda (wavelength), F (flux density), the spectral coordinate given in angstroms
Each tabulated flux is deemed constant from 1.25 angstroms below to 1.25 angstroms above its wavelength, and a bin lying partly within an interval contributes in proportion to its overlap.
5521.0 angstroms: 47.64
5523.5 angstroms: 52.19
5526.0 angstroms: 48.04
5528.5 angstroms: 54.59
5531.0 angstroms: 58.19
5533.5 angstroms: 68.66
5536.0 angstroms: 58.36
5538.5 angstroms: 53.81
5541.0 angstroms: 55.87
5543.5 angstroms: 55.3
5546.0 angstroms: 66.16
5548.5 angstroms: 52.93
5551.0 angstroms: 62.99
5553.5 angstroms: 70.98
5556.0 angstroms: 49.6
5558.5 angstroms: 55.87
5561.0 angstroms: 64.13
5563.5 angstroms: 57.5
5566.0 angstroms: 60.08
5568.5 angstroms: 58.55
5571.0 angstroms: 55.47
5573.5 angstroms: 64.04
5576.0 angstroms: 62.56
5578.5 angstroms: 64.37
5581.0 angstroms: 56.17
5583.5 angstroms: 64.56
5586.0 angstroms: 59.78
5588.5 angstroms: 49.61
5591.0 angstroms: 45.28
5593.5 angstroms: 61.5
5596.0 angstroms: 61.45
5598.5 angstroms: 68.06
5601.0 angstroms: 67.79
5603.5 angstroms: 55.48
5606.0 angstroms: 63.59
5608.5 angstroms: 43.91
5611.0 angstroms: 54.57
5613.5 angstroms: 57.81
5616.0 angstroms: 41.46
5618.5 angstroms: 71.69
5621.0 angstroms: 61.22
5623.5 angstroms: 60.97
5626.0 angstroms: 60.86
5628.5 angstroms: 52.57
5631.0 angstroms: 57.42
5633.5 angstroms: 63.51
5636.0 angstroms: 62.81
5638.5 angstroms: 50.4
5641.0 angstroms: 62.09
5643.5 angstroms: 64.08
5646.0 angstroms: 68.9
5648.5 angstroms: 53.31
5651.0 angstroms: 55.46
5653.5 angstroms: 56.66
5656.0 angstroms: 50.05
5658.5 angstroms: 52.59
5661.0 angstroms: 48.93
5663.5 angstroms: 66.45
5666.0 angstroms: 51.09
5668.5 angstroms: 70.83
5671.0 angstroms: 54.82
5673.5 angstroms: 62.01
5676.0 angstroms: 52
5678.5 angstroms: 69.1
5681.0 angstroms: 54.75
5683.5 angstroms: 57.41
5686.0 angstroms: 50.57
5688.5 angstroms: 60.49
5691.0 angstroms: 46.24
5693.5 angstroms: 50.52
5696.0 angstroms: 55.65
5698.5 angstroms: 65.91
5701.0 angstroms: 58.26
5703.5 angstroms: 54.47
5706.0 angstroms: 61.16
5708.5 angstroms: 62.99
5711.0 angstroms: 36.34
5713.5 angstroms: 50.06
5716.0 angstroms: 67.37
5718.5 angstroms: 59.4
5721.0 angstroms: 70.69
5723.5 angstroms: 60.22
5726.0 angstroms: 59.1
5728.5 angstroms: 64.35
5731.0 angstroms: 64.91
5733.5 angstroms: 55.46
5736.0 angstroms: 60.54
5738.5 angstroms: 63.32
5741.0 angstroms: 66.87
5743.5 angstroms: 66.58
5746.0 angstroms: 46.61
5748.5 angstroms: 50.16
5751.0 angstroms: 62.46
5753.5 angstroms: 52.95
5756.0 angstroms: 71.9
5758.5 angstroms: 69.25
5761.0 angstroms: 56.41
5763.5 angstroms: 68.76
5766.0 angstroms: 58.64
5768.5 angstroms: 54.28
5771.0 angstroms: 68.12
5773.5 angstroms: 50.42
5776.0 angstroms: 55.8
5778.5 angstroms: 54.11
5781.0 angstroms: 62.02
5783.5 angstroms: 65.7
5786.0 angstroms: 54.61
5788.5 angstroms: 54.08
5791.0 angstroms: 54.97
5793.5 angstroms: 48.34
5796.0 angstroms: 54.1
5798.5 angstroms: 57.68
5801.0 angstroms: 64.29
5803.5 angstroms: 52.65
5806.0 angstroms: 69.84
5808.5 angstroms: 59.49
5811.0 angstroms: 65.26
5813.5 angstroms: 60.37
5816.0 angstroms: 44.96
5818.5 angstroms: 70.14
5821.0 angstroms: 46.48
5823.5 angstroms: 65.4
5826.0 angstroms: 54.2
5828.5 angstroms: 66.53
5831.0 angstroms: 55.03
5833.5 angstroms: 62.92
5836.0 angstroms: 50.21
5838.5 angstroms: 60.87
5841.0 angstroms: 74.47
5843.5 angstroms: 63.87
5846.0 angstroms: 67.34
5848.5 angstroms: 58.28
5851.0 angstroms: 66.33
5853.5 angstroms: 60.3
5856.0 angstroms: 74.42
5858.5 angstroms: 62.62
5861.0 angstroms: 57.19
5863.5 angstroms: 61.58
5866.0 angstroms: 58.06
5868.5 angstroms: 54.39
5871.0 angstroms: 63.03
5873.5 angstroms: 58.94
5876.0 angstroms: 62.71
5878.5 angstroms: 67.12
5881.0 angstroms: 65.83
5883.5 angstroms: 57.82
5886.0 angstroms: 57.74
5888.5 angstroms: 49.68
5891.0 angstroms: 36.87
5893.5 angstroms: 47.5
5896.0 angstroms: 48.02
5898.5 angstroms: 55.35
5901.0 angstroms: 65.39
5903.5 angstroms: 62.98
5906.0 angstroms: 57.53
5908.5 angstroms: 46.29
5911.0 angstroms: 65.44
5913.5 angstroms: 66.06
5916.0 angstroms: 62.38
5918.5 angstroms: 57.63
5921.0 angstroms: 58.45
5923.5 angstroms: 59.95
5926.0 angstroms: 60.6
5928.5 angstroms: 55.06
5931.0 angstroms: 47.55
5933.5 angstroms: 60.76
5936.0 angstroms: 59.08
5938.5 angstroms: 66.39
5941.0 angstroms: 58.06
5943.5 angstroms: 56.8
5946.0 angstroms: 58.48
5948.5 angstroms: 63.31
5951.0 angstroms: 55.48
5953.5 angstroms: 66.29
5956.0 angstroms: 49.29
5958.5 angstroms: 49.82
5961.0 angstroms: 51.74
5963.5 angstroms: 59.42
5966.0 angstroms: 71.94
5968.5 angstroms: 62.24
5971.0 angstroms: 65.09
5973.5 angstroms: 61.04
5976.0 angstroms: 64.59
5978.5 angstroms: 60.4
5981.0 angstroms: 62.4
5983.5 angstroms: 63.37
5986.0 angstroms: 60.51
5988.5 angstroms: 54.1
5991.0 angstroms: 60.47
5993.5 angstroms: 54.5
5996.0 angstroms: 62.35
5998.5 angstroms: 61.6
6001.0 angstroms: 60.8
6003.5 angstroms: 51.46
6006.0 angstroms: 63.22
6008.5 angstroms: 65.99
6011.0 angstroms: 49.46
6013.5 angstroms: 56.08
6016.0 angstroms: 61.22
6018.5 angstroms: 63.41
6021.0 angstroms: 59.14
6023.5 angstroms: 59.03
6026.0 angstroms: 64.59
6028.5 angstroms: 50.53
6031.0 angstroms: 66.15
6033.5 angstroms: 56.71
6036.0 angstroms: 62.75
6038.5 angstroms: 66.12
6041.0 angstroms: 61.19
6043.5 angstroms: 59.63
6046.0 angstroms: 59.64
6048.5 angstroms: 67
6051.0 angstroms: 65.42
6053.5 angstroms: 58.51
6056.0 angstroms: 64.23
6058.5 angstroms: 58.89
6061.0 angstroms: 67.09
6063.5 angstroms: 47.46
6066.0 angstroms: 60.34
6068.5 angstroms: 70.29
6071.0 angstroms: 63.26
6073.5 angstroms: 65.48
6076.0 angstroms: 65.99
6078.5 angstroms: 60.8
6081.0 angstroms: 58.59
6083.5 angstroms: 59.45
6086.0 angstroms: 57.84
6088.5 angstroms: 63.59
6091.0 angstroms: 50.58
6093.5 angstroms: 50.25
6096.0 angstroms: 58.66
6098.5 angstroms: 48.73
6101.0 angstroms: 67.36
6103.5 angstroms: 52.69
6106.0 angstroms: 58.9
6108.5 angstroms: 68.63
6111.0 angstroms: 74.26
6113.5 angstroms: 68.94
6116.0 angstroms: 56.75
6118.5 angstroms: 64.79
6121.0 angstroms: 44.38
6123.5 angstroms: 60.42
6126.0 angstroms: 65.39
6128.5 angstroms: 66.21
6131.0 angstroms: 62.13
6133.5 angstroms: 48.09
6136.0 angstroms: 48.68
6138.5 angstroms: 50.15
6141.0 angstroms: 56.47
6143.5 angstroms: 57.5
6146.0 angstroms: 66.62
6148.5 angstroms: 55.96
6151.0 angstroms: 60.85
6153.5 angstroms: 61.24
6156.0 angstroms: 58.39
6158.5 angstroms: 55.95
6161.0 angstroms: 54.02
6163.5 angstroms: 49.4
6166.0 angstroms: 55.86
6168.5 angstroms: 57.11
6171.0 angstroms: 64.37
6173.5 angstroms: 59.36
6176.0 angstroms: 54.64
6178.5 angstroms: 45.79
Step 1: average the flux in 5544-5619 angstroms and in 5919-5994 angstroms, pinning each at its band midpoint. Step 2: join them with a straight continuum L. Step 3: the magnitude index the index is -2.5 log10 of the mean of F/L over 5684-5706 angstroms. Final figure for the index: 0.06 mag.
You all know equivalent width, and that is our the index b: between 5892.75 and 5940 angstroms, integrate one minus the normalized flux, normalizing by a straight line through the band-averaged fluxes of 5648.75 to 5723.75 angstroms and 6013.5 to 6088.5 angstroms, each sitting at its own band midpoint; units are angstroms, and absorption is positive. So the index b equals 1.28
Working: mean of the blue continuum 57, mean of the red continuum 61.4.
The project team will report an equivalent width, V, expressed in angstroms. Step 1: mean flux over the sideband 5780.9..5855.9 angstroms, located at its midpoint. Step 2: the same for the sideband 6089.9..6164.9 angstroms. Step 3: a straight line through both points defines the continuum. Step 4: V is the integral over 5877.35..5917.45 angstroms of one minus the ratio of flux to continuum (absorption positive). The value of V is 1.6 angstroms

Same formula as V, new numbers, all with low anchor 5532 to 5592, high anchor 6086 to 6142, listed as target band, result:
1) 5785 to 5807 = 0.8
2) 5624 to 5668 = 0.8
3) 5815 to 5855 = -1.3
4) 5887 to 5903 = 2.0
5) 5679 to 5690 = 0.4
